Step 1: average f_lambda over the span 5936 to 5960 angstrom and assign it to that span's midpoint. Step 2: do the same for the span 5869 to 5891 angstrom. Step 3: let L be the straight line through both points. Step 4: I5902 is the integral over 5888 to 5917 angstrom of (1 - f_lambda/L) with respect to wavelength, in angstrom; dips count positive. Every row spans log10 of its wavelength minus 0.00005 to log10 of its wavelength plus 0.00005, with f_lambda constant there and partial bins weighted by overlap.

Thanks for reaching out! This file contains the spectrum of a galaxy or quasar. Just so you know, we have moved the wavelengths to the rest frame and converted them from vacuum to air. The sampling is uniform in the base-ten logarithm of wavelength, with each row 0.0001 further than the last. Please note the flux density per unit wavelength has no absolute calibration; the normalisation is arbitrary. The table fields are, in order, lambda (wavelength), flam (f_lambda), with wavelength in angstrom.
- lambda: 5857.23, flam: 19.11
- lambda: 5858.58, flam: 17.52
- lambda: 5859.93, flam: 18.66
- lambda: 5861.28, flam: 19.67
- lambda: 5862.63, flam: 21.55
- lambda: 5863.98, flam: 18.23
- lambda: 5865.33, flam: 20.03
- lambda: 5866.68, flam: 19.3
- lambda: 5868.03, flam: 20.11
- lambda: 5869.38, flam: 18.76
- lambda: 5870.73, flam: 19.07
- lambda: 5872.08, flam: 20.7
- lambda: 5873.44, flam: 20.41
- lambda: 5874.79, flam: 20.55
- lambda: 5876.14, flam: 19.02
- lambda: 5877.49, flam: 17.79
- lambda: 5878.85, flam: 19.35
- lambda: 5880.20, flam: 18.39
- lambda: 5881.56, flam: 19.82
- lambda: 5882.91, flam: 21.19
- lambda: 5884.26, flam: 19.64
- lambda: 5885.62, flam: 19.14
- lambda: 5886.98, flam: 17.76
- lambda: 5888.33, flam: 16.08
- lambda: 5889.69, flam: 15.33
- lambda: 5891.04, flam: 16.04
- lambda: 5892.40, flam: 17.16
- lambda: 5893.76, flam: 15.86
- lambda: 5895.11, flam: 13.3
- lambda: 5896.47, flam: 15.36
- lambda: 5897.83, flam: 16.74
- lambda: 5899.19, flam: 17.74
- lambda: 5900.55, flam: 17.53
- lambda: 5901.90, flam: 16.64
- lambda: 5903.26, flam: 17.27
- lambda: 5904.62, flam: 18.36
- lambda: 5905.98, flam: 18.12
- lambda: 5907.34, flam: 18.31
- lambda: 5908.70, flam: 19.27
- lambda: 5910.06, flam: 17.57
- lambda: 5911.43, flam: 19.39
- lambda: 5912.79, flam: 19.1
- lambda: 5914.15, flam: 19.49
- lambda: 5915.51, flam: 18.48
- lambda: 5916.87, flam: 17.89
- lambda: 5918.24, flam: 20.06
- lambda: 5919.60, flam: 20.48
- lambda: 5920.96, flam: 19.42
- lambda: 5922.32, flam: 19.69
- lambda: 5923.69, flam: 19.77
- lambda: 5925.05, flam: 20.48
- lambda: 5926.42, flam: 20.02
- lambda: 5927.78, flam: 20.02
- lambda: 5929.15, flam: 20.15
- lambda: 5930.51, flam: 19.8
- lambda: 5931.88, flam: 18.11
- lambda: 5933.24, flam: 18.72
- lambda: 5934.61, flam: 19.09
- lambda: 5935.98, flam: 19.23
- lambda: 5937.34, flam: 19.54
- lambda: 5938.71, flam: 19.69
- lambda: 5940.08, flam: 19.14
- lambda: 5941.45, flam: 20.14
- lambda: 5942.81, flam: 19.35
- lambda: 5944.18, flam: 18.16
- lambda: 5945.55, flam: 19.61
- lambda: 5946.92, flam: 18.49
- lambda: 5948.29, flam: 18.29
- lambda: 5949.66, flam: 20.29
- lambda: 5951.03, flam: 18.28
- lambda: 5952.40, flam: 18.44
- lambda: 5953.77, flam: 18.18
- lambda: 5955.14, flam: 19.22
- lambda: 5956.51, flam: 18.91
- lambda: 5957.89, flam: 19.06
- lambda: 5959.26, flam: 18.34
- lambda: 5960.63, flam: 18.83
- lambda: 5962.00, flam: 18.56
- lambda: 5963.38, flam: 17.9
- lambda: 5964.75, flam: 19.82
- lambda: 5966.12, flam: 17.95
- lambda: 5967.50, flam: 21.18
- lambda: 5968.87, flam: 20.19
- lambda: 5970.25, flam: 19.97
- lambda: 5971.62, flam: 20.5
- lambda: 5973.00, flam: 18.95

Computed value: 2.4 angstrom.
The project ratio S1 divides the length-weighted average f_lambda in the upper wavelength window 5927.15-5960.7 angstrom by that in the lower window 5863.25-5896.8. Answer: 1.04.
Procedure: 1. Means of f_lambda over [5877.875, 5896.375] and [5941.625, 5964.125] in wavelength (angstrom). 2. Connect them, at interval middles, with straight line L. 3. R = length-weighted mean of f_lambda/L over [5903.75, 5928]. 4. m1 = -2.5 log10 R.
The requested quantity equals -0.06 mag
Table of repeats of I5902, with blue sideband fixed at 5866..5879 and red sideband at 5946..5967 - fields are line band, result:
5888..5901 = 2.17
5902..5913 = 0.51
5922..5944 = -0.67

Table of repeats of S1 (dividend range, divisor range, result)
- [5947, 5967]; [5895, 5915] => 1.06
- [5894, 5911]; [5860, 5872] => 0.88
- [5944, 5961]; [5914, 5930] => 0.96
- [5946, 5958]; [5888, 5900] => 1.18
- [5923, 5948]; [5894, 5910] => 1.13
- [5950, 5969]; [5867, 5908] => 1.05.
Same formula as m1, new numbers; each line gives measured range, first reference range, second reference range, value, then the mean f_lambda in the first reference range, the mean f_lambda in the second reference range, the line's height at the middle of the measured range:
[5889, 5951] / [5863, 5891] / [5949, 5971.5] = 0.03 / 19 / 19.1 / 19.1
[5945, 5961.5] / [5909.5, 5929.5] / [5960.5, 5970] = 0.03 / 19.5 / 19.3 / 19.3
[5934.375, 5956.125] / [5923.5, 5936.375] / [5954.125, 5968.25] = 0.01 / 19.5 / 19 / 19.3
